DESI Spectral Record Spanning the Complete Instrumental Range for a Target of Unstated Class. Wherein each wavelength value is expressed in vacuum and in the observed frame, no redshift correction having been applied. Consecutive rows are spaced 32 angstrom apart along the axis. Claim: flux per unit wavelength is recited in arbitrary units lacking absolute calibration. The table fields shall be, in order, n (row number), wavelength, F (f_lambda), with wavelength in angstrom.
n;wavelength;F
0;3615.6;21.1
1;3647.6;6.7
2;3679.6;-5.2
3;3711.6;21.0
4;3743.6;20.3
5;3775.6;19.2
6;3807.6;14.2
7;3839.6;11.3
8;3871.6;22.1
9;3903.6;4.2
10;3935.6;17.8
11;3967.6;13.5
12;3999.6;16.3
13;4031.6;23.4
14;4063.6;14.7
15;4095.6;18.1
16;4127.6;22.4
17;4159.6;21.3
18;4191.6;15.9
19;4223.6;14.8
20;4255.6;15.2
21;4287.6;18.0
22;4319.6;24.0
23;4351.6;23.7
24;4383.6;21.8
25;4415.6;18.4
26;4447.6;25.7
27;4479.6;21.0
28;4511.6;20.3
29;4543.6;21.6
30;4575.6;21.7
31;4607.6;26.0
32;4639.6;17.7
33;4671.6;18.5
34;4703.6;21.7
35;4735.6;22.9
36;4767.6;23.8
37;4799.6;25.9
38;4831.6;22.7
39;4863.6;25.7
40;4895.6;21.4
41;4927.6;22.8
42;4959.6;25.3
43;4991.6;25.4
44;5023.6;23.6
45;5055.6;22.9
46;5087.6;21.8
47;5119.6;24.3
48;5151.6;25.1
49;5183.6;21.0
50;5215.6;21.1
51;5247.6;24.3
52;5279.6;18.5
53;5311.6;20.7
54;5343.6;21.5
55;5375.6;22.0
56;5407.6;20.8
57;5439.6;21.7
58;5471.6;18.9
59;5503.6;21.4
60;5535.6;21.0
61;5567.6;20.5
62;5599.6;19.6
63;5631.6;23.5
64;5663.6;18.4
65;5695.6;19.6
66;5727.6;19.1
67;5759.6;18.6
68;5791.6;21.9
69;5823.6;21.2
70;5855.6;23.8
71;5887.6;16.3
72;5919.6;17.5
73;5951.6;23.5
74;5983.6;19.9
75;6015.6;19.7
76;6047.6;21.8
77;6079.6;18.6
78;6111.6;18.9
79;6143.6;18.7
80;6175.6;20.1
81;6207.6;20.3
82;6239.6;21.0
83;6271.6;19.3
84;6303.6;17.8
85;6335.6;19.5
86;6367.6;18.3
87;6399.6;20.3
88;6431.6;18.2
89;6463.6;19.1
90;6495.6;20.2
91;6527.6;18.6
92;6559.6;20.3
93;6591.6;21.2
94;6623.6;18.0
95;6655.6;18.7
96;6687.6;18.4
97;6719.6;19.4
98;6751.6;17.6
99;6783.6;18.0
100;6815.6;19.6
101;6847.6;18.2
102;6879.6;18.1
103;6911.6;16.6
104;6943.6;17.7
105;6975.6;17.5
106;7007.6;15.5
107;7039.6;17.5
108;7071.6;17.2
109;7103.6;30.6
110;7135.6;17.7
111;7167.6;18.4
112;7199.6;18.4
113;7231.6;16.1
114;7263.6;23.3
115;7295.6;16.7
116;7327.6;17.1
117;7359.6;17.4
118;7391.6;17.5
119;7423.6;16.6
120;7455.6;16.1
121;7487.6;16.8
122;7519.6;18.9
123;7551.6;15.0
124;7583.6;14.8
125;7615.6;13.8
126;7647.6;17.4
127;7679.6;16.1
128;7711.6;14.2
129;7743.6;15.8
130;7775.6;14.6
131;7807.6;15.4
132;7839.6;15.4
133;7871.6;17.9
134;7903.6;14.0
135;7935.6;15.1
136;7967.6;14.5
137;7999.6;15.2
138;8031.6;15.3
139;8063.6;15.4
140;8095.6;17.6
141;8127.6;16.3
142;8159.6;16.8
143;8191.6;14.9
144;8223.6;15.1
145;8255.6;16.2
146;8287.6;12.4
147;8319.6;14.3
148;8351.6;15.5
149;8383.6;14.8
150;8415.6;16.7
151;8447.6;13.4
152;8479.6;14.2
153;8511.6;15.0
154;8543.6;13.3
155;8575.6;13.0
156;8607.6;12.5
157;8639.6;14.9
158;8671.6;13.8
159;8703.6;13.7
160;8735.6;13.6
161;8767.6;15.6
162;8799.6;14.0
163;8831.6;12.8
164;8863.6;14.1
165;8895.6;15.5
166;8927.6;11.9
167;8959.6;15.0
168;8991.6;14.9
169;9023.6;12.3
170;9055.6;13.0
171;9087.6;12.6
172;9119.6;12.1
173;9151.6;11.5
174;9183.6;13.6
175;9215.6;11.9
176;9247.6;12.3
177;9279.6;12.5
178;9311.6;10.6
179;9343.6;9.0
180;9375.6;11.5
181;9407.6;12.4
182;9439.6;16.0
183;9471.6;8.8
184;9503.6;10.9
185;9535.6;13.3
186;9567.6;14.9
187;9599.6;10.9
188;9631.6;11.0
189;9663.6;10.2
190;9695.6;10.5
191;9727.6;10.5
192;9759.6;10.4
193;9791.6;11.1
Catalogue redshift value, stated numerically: 0.080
